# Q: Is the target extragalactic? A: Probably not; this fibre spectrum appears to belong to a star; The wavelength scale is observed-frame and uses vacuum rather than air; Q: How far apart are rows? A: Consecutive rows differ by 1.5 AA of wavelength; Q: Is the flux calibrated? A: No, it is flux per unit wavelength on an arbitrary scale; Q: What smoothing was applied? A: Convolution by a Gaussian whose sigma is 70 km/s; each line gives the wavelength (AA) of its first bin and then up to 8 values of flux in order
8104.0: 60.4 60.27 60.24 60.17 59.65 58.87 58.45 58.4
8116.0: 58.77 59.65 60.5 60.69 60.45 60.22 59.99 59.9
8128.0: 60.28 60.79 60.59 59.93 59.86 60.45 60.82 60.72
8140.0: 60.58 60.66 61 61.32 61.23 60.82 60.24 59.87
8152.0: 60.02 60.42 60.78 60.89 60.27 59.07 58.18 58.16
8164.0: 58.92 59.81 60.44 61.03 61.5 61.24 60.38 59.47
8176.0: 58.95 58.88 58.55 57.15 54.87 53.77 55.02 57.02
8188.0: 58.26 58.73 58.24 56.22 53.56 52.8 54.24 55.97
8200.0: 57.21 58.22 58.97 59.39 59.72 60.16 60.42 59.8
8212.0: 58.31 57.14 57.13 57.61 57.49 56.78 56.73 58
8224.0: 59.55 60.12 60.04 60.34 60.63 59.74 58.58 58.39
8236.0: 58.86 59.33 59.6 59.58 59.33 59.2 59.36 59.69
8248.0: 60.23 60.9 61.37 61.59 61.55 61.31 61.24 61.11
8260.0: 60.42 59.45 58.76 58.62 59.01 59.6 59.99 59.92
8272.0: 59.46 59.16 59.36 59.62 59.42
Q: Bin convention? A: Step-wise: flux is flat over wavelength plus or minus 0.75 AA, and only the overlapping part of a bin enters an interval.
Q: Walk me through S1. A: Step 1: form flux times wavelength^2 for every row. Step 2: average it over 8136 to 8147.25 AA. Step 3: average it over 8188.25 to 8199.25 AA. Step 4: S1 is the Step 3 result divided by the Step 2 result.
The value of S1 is 0.9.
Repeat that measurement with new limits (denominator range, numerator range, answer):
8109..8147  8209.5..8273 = 1.02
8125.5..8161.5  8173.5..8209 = 0.96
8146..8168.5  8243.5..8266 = 1.03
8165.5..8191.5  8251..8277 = 1.05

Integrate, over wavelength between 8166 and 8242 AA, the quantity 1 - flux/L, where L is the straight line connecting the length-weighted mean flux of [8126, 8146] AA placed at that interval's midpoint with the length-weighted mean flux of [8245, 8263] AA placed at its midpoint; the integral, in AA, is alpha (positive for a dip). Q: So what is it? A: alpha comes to 2.9 AA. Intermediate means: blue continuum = 60.6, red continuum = 60.7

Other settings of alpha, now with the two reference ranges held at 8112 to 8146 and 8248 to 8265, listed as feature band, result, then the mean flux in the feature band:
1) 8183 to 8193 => 0.59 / 56.8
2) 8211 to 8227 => 0.65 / 58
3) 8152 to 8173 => 0.08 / 60.1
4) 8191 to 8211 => 0.99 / 57.4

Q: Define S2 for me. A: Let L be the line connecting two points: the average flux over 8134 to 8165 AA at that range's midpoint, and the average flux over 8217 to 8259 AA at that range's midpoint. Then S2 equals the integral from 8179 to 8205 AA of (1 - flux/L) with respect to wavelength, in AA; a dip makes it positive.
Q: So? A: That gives 1.5 AA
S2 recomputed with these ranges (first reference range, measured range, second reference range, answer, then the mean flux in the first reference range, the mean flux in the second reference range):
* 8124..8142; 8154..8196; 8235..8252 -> 1.3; 60.4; 59.8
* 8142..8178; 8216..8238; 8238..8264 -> 0.5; 60.1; 60.3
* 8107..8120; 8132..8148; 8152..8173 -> -0.2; 59.4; 60.1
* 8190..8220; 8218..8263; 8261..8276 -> -0.9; 57.5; 59.3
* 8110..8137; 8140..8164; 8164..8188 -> -0.4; 59.9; 58.5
